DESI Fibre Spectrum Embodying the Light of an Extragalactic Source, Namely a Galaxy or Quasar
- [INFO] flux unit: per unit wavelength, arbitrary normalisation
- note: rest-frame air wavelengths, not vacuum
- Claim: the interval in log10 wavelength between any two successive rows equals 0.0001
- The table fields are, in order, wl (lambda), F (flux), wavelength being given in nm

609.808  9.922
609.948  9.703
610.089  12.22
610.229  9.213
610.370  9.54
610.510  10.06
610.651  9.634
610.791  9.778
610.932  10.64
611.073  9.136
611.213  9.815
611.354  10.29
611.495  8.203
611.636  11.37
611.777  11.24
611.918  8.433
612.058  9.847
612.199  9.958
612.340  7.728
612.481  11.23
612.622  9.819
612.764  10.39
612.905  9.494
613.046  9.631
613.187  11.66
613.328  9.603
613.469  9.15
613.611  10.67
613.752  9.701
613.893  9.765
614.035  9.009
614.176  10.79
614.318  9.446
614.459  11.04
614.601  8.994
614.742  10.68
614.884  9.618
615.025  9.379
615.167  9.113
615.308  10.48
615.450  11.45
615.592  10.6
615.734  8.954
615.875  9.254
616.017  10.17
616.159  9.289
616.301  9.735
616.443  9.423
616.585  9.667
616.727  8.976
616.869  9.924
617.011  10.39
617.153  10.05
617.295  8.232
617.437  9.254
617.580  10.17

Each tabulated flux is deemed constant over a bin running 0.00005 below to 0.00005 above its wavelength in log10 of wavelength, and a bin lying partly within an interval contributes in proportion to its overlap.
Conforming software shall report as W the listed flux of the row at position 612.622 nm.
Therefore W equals 9.819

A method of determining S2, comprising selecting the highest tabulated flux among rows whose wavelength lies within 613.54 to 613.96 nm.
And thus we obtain 10.67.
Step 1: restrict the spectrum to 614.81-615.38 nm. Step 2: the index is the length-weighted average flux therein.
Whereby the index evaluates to 9.66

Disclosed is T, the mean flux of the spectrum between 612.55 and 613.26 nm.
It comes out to 10.2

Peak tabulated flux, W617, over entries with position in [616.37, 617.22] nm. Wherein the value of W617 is 10.39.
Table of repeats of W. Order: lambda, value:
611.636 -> 11.37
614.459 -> 11.04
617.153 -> 10.05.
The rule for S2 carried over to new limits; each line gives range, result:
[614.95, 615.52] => 11.45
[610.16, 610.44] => 9.54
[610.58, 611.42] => 10.64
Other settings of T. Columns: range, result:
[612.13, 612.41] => 8.84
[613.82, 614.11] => 9.42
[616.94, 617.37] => 9.56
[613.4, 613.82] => 9.83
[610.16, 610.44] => 9.37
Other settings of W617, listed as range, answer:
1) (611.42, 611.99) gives 11.37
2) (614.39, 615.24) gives 11.04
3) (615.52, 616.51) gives 10.6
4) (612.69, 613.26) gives 11.66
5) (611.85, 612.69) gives 11.23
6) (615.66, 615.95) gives 9.254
